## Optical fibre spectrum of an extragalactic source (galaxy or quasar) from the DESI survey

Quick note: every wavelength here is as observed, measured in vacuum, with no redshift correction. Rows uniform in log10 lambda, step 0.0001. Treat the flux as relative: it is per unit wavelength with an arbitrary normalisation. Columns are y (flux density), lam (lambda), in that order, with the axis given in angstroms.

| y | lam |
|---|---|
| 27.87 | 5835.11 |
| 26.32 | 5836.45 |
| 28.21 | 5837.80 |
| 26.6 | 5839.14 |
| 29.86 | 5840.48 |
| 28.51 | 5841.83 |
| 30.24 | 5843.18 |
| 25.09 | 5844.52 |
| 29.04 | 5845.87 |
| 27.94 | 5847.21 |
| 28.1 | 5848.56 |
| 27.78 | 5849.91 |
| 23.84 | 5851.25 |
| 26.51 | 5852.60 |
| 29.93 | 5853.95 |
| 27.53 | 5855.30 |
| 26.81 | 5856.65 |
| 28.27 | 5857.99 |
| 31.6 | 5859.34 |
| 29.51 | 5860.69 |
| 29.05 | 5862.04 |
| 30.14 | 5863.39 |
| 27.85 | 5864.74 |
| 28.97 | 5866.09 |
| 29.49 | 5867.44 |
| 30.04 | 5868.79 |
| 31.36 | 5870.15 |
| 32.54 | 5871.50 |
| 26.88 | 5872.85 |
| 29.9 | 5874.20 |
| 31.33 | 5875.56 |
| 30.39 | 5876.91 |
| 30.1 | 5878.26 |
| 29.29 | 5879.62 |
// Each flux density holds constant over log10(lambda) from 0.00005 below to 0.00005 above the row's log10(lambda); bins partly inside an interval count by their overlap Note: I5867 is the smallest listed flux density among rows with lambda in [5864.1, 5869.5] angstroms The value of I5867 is 27.85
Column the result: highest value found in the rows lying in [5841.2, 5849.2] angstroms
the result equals 30.24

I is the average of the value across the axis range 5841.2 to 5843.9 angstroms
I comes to 29.3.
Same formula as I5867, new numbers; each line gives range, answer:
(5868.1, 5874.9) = 26.88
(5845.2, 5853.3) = 23.84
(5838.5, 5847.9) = 25.09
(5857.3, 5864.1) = 28.27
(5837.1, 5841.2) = 26.6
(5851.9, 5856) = 26.51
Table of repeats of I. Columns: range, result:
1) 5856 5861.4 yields 29.1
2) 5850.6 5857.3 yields 26.9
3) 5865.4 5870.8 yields 29.9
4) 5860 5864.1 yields 29.6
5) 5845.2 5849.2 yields 28.4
